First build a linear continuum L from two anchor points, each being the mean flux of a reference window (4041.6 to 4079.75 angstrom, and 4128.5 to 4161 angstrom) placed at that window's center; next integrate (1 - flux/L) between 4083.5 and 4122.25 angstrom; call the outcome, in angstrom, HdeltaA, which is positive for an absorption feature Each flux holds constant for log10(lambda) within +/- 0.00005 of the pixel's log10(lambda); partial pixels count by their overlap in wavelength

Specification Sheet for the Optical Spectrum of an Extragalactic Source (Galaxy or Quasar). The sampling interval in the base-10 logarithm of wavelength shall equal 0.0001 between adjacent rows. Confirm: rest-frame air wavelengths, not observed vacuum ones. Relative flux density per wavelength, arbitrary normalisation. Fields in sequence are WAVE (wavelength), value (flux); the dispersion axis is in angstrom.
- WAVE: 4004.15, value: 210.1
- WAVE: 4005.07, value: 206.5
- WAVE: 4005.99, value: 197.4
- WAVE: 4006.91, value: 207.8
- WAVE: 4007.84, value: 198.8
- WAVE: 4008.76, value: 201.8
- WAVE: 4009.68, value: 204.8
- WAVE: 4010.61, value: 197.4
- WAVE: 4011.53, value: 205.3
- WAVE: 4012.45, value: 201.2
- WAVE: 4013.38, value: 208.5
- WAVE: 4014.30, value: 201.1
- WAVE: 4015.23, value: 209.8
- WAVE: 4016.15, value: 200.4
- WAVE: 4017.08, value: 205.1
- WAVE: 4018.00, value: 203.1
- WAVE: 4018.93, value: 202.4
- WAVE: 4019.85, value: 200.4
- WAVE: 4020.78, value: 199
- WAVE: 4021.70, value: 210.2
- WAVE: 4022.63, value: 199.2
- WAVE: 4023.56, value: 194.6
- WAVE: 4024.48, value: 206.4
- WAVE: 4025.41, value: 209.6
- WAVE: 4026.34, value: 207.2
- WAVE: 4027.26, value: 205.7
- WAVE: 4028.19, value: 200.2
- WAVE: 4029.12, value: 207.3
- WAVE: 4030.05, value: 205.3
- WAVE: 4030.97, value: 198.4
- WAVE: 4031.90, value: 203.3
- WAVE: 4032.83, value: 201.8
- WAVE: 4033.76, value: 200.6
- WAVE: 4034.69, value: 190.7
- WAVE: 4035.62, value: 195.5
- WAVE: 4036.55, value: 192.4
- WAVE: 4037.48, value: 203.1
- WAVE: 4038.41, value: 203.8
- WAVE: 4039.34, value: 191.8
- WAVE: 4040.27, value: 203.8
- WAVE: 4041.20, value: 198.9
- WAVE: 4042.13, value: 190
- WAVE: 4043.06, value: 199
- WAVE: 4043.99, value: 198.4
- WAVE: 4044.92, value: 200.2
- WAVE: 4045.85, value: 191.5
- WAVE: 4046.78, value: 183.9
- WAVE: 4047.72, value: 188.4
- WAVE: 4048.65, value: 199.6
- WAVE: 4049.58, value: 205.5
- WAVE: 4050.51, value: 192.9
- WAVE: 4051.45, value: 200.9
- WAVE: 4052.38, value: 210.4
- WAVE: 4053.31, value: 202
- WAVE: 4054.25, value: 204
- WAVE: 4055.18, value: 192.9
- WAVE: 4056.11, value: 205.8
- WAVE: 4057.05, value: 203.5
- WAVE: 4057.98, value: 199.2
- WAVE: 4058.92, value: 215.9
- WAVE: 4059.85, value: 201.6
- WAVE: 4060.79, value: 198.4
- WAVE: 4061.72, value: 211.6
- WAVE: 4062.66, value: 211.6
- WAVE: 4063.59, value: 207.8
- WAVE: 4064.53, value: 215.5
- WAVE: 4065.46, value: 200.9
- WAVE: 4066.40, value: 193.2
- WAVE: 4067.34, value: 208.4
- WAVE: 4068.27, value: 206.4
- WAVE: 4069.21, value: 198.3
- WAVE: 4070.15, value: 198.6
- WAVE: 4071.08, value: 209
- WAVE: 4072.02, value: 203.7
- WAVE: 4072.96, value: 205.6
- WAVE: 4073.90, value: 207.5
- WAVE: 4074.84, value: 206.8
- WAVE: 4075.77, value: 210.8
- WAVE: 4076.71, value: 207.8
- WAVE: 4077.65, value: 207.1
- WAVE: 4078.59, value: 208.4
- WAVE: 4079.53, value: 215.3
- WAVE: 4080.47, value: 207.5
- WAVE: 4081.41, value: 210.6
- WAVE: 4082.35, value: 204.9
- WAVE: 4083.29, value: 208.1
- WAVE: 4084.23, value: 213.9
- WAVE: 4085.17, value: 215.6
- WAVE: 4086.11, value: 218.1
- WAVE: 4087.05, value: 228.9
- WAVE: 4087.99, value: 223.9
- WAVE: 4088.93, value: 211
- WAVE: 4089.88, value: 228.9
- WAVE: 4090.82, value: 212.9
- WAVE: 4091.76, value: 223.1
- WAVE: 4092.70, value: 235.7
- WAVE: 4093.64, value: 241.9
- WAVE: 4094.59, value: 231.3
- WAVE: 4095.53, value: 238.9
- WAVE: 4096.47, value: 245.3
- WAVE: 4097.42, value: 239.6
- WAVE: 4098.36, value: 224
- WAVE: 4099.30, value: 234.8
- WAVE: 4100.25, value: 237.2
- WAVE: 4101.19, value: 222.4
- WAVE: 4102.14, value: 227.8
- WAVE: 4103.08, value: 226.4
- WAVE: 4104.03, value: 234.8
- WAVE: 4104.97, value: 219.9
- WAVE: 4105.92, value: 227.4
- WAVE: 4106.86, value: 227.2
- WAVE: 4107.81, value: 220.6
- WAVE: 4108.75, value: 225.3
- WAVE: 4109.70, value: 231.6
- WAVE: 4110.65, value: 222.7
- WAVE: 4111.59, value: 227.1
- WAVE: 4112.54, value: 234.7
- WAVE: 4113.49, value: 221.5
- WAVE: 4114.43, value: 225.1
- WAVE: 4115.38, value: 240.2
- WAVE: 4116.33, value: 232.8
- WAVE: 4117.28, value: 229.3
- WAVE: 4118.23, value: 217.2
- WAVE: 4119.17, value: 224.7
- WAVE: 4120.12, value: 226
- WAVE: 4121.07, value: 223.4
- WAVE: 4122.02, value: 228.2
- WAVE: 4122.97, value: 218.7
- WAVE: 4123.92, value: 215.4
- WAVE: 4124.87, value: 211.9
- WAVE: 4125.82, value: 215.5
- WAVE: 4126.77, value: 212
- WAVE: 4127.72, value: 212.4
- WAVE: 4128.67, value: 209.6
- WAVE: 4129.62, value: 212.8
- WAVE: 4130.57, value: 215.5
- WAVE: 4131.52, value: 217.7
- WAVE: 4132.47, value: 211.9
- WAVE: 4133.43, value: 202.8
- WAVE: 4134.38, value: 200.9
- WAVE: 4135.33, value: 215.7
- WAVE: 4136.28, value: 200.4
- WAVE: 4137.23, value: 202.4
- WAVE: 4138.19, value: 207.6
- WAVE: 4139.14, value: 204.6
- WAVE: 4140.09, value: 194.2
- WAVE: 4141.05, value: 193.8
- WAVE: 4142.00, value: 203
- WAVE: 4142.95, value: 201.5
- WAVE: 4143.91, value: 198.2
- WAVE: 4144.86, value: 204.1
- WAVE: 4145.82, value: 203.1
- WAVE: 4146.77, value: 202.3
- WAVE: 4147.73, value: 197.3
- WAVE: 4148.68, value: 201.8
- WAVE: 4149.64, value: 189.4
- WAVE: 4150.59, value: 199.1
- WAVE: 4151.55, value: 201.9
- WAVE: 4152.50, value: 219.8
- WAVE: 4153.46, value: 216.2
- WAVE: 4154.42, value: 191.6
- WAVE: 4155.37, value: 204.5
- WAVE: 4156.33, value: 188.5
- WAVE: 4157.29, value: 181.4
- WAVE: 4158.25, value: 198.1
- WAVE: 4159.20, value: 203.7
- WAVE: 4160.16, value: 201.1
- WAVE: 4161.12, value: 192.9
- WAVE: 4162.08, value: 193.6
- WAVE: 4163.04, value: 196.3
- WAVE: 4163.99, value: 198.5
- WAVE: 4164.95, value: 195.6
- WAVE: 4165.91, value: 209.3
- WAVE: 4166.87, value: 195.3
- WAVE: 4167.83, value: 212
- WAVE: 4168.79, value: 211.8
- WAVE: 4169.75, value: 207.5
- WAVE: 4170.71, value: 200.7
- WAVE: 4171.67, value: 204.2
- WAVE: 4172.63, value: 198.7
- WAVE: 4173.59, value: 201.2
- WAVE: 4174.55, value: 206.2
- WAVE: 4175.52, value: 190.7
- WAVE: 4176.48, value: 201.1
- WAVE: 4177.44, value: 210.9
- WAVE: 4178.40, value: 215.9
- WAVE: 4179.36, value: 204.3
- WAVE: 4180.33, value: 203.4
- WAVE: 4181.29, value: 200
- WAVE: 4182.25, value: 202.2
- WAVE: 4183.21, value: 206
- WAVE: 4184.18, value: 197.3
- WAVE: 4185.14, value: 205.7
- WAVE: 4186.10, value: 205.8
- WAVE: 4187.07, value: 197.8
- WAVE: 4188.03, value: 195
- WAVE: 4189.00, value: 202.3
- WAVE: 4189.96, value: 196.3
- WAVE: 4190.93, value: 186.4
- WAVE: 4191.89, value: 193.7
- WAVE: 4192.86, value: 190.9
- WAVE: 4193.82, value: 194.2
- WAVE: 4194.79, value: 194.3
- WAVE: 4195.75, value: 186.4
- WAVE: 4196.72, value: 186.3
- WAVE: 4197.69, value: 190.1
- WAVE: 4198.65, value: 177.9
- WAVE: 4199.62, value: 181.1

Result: -4.7 angstrom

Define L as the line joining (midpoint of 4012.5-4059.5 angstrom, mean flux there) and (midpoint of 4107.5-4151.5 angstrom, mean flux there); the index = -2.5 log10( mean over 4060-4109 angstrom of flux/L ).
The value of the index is -0.05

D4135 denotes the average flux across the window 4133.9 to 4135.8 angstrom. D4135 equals 209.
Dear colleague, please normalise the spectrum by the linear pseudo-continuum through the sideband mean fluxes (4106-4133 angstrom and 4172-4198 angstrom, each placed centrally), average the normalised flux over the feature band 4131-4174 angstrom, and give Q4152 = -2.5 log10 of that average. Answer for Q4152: 0.04 mag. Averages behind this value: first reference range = 222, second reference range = 199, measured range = 202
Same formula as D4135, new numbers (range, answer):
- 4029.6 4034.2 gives 202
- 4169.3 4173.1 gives 203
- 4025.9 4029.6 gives 205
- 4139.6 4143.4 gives 198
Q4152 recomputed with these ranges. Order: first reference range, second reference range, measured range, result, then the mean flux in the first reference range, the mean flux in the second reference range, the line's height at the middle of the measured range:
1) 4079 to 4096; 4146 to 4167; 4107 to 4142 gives -0.04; 221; 199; 209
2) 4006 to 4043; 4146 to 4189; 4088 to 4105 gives -0.14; 202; 201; 201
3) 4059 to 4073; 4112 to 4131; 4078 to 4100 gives -0.05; 205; 221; 212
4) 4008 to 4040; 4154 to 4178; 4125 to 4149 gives -0.03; 202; 200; 200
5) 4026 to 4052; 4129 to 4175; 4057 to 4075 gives -0.03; 199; 202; 199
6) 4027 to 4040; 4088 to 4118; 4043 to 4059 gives 0.04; 200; 229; 207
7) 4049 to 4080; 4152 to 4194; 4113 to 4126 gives -0.11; 205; 201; 203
